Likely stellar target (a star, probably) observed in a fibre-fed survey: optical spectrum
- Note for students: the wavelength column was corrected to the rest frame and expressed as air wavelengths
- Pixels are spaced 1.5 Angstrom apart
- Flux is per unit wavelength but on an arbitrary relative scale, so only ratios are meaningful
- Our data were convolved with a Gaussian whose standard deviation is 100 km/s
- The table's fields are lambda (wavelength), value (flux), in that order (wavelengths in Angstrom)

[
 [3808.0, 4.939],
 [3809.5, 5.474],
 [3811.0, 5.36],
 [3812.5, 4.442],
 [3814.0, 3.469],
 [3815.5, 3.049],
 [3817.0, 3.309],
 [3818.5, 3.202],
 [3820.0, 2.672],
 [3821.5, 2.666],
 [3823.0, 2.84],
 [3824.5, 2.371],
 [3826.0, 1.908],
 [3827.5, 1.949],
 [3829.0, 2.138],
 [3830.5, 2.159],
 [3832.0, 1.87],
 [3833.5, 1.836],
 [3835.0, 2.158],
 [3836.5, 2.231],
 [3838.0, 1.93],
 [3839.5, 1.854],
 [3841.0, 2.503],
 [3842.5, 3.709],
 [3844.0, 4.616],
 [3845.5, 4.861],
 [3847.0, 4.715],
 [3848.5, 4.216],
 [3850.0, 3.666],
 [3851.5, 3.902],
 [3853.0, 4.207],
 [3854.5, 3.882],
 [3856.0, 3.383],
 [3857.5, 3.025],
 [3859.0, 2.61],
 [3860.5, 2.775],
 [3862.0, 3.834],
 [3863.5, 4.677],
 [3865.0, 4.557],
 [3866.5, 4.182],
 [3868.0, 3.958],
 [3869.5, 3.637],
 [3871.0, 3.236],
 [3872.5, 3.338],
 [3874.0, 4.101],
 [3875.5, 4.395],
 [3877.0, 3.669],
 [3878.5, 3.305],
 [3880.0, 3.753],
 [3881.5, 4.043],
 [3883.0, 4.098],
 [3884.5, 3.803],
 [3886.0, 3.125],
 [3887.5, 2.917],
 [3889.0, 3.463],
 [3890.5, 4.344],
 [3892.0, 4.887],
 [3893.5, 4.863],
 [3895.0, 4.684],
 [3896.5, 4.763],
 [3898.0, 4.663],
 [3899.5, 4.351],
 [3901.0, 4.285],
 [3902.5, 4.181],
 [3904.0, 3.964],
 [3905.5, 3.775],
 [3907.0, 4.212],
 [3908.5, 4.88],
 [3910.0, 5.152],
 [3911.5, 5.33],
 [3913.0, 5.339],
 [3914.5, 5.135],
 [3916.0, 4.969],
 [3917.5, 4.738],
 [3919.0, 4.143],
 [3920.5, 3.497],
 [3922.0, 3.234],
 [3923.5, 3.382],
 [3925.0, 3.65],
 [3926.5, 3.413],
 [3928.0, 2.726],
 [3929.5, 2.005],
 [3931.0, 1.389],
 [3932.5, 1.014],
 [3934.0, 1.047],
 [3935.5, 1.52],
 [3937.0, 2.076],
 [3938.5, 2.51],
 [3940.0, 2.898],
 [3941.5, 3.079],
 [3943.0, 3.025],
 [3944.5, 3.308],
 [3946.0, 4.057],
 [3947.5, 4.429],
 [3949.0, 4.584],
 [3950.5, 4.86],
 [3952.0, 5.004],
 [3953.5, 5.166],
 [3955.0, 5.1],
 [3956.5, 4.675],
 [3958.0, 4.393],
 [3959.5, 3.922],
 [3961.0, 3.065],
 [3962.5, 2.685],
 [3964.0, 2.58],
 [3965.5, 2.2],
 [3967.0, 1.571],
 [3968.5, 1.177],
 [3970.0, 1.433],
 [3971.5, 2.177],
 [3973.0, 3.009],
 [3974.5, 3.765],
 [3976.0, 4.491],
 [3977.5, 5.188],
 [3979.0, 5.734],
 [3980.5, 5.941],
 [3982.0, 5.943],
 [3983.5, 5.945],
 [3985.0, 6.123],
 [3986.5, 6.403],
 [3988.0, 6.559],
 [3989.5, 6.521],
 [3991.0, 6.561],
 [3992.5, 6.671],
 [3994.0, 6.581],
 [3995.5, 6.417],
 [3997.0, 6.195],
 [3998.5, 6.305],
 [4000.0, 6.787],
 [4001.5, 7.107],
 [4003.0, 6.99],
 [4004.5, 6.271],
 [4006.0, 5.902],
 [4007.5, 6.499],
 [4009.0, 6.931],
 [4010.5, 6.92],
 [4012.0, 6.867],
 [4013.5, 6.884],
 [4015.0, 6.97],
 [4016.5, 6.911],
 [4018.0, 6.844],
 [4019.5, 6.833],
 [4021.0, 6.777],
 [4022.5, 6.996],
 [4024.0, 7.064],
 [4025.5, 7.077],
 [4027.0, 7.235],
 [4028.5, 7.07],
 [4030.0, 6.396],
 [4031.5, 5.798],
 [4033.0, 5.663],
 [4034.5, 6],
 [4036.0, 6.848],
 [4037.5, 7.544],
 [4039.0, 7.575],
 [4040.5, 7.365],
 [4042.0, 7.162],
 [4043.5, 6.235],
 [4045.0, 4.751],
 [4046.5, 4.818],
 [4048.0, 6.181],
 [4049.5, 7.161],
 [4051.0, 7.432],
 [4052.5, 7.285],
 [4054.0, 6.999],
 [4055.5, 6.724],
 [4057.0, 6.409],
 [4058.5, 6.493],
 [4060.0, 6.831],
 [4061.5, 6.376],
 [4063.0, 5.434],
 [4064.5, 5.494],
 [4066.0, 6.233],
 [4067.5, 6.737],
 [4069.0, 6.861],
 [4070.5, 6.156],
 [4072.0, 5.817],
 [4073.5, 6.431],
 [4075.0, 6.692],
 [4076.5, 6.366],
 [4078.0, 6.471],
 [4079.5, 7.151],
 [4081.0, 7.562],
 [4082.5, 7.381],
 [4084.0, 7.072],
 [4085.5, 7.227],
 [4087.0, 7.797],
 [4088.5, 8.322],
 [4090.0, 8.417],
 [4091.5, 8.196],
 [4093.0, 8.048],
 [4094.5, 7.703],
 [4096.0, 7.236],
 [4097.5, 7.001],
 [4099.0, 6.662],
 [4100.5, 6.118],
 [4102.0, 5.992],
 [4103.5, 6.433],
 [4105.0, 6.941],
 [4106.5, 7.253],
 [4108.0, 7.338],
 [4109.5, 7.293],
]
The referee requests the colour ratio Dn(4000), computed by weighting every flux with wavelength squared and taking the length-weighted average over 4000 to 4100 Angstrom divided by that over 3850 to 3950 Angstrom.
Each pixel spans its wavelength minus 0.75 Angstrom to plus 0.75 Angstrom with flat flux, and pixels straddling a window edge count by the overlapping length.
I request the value 1.97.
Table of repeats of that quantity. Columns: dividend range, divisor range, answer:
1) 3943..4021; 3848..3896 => 1.44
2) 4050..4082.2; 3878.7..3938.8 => 1.91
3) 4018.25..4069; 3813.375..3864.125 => 2.38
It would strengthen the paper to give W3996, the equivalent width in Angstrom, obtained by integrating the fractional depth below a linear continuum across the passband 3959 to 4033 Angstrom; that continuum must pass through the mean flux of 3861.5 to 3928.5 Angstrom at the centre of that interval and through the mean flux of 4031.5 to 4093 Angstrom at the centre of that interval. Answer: 2.11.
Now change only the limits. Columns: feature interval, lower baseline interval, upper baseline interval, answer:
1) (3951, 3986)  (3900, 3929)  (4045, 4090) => 7.5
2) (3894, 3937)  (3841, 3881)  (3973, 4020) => 9.1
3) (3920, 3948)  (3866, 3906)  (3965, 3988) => 9.3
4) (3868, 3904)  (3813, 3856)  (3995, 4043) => 0.6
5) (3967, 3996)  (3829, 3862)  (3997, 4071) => 3.6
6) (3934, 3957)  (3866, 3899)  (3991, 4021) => 7.4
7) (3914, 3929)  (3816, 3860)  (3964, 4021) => 1.8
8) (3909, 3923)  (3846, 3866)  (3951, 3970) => -4.0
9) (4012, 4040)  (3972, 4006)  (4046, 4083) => -2.6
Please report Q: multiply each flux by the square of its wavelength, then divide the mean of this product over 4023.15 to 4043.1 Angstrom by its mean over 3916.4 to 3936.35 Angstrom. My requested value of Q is 2.59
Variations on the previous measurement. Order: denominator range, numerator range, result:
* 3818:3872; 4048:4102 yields 2.45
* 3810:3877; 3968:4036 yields 1.97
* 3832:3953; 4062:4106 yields 2.07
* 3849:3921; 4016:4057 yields 1.77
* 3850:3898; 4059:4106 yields 1.98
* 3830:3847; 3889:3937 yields 1.42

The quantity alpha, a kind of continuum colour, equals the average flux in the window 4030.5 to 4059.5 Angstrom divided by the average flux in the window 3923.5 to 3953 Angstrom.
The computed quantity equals 2.18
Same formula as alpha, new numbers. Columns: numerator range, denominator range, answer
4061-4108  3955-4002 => 1.45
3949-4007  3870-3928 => 1.20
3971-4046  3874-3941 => 1.69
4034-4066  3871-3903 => 1.62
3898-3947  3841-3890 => 0.93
